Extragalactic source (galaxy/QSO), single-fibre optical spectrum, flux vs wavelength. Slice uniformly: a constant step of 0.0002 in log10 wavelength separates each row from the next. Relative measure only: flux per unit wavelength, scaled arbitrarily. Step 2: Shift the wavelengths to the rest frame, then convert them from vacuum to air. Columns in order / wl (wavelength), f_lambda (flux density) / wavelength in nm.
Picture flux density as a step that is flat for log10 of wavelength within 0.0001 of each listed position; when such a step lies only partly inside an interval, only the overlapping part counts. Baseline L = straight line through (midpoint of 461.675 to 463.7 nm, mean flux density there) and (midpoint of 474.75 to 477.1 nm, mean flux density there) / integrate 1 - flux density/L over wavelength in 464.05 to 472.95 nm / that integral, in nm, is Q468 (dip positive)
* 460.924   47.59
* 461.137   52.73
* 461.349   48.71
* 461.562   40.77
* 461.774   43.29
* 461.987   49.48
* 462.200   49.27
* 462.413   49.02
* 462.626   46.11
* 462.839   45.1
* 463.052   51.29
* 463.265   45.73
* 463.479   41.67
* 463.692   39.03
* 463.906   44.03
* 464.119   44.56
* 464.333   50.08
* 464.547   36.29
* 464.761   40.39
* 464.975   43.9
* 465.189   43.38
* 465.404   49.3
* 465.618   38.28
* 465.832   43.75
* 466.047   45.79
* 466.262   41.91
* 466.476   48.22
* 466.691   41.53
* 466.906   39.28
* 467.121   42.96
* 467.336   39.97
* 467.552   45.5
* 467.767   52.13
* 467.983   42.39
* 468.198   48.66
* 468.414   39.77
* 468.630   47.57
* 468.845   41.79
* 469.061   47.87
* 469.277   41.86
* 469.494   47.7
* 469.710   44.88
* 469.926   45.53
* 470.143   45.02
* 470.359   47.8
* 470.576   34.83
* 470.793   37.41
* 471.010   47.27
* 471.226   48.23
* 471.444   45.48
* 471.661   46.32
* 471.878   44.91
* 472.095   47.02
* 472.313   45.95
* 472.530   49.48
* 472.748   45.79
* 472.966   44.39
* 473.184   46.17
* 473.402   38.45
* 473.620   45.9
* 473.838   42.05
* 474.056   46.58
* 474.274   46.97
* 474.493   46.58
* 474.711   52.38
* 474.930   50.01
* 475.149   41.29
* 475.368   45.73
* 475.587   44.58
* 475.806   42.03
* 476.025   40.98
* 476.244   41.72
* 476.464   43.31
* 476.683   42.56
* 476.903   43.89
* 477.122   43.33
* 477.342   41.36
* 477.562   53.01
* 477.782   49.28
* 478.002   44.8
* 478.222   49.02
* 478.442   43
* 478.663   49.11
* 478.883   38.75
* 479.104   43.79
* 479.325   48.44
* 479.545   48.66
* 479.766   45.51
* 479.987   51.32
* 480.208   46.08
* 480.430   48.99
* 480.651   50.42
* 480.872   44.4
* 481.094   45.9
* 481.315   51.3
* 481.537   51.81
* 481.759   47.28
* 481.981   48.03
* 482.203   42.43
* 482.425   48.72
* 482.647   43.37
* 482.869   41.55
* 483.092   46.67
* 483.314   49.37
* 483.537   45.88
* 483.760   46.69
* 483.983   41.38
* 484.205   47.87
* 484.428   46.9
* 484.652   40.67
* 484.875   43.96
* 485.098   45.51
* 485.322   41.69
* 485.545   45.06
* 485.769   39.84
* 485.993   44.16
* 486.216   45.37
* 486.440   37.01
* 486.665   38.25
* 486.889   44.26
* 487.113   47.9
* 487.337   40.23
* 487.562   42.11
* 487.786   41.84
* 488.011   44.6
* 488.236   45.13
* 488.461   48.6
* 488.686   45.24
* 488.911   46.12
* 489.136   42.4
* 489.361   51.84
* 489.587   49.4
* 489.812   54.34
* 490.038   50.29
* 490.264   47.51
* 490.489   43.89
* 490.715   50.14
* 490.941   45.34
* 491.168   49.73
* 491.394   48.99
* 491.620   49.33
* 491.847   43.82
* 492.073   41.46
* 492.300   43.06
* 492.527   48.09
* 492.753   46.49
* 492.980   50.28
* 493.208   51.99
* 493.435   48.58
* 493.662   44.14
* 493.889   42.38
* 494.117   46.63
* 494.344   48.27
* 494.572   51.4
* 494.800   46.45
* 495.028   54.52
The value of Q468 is 0.16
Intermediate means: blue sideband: 46.3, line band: 44.4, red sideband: 43.9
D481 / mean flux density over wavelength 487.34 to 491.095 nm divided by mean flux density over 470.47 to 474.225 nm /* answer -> 1.05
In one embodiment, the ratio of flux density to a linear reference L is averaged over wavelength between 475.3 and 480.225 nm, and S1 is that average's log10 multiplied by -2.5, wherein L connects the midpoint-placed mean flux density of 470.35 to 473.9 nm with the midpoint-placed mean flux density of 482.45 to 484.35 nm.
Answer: 0.00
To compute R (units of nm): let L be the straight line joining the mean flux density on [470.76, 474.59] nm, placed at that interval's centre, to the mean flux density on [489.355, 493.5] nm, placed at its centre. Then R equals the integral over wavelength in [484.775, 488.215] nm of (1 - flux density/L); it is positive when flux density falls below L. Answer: 0.33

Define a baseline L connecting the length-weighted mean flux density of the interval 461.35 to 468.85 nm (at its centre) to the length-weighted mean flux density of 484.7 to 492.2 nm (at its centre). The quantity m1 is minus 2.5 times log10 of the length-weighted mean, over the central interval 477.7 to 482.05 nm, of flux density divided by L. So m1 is -0.05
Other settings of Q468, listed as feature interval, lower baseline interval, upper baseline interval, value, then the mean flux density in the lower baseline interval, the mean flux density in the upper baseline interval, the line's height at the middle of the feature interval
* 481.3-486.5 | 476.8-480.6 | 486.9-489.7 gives 0.09 nm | 46.4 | 45.4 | 45.9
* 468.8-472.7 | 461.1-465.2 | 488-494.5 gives 0.06 nm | 45.2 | 47.2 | 45.7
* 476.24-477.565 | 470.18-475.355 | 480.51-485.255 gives 0.06 nm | 45.3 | 46.2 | 45.6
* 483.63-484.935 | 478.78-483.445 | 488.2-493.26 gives 0.07 nm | 46.8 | 47.5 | 47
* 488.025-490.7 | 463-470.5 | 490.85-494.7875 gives -0.06 nm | 44.2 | 47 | 46.7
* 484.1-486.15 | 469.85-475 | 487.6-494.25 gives 0.11 nm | 45.4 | 46.9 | 46.4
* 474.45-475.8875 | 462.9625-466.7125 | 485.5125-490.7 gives -0.06 nm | 43.9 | 45.1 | 44.4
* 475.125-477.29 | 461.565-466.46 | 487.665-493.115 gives 0.13 nm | 44.6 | 47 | 45.7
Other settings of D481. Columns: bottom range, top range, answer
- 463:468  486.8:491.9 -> 1.07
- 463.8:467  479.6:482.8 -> 1.09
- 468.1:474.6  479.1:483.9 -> 1.05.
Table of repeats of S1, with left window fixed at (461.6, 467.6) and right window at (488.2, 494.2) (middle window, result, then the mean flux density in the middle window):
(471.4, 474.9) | -0.020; 46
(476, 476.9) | 0.077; 42.4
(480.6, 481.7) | -0.057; 48.6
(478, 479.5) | 0.009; 45.5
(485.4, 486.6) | 0.111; 42.1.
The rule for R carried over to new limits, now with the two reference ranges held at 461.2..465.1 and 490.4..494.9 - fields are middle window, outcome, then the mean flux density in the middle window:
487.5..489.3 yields 0.076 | 44.8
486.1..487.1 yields 0.101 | 41.9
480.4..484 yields -0.038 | 46.8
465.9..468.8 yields 0.069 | 44.2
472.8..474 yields 0.054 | 43.6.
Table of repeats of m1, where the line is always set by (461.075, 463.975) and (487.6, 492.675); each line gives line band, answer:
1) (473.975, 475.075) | -0.04 mag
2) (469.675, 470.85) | 0.09 mag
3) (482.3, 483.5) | 0.02 mag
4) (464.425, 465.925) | 0.10 mag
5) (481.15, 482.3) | -0.04 mag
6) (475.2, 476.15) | 0.08 mag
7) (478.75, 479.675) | 0.03 mag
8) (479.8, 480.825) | -0.05 mag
